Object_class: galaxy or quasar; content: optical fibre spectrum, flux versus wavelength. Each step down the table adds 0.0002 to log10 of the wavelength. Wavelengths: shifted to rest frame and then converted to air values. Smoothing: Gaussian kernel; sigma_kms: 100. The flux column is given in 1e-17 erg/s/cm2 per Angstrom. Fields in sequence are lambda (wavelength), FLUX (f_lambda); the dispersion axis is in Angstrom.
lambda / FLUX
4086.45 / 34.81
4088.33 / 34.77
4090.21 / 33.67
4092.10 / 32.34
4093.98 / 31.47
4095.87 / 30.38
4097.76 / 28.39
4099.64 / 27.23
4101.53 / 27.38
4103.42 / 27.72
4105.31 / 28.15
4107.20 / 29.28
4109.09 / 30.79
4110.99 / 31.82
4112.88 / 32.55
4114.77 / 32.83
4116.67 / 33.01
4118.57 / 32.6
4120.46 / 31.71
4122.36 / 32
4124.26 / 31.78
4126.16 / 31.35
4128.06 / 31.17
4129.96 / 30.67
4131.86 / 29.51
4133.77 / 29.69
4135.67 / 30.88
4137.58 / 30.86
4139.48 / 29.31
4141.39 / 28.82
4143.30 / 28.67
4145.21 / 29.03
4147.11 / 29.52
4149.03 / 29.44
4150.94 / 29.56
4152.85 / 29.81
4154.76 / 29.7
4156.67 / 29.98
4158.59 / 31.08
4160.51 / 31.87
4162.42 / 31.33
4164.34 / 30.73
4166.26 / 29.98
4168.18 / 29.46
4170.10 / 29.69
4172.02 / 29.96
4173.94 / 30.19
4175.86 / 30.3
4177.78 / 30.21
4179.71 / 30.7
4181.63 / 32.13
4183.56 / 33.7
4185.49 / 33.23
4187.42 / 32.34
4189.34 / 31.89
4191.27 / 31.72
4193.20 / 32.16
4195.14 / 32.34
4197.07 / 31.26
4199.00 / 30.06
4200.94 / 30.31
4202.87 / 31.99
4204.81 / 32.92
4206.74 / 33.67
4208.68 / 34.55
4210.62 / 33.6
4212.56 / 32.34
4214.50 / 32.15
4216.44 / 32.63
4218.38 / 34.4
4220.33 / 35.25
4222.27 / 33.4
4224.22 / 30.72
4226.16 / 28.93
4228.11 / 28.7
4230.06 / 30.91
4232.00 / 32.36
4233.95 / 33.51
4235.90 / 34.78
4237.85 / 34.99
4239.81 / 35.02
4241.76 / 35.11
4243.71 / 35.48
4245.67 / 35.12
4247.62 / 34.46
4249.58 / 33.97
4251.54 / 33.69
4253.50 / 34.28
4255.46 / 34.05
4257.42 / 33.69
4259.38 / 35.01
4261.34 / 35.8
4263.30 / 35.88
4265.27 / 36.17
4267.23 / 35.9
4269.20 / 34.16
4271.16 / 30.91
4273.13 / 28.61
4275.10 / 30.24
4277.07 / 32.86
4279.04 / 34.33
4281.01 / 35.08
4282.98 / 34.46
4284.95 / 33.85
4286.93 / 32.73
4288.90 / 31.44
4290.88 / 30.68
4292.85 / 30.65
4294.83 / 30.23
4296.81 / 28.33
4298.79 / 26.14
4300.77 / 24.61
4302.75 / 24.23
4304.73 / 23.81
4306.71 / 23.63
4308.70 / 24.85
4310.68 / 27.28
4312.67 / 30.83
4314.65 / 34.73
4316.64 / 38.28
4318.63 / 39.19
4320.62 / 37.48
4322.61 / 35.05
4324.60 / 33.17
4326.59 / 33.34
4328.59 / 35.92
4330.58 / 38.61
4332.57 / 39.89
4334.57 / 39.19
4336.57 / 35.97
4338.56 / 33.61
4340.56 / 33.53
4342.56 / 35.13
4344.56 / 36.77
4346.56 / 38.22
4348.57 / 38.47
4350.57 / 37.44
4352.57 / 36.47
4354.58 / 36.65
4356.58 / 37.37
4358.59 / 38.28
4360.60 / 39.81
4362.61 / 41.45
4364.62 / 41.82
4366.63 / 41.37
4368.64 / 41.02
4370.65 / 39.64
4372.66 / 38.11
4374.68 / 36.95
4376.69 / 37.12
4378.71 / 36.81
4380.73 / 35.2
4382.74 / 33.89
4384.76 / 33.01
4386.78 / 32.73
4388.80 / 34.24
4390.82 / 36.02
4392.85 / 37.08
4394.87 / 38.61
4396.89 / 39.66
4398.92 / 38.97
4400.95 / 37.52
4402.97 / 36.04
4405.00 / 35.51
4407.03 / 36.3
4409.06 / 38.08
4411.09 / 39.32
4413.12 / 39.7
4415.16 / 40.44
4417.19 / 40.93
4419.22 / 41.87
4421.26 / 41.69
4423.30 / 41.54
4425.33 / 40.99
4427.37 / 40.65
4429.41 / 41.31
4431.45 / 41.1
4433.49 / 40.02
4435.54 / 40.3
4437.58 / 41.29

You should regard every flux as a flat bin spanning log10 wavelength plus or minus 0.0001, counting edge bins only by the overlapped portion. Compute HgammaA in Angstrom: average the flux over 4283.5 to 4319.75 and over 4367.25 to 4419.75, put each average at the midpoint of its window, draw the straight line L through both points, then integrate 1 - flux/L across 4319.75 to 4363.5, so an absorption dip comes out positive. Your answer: -4.9 Angstrom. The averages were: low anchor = 29.8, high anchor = 37.5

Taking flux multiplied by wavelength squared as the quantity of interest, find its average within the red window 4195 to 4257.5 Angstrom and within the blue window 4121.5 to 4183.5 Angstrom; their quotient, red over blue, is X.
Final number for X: 1.13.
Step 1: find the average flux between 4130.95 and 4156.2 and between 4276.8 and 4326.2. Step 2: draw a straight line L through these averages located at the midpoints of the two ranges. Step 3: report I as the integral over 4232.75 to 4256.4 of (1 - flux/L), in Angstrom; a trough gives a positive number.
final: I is -3.0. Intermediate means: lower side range 29.6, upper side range 31.1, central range 34.5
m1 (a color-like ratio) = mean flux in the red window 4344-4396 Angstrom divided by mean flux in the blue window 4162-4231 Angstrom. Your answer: 1.18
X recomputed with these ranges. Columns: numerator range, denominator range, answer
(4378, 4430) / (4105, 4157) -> 1.41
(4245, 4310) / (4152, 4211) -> 1.05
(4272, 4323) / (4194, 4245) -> 0.98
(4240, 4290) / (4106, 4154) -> 1.18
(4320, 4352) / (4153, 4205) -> 1.26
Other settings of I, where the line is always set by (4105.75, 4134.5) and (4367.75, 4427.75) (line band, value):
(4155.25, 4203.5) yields 2.4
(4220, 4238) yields 1.0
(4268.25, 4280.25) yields 1.1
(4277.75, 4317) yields 6.2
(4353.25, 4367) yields -0.9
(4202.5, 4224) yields 0.2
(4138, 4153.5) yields 1.3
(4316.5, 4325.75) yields -0.1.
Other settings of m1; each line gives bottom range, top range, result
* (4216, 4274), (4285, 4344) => 0.96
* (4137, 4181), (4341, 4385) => 1.26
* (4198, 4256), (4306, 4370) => 1.09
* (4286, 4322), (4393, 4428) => 1.31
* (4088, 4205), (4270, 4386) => 1.12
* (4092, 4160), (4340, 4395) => 1.23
